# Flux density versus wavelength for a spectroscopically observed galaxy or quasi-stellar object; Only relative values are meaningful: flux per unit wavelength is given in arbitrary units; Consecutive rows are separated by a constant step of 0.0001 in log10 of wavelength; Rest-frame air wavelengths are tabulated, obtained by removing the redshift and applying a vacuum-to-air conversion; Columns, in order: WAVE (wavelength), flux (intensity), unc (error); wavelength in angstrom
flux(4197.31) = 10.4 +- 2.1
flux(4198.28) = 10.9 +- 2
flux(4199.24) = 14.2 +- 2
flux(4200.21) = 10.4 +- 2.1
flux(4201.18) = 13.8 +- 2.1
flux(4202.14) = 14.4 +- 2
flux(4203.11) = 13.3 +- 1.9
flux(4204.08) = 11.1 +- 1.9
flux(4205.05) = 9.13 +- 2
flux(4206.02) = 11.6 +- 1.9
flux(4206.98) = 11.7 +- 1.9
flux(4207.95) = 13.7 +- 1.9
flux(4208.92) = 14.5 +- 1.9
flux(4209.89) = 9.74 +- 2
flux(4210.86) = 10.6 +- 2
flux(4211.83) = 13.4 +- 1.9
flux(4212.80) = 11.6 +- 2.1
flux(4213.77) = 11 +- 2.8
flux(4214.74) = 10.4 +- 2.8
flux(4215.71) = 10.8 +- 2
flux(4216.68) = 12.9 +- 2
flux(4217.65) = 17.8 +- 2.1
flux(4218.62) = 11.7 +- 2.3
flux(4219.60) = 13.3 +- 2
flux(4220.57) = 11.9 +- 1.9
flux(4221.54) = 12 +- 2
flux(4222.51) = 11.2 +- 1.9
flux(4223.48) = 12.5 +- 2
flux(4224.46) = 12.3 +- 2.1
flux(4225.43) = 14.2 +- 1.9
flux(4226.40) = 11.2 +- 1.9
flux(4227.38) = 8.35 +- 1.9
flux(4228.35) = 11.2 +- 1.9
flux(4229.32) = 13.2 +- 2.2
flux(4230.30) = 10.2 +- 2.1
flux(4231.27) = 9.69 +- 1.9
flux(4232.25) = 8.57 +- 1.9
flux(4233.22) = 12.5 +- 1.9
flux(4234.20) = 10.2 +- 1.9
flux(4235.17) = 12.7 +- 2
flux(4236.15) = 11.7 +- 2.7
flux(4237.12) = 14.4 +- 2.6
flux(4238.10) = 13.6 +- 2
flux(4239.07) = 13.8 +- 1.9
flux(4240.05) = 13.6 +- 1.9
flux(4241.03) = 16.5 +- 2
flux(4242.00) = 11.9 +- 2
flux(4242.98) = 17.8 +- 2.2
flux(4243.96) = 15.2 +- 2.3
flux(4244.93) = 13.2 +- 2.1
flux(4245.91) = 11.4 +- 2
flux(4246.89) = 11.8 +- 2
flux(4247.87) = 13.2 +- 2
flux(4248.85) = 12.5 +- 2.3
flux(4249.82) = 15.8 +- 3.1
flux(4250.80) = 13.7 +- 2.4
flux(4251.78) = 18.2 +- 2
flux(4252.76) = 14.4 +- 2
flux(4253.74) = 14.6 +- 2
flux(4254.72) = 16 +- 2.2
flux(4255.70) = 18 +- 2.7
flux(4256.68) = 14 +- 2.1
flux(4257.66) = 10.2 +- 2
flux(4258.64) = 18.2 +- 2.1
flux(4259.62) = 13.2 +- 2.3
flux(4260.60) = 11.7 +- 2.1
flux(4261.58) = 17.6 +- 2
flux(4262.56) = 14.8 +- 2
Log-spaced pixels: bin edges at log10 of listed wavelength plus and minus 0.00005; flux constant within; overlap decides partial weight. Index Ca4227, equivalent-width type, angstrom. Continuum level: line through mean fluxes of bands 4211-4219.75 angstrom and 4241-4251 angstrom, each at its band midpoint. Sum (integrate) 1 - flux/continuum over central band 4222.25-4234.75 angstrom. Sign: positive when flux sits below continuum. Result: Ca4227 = 1.8 angstrom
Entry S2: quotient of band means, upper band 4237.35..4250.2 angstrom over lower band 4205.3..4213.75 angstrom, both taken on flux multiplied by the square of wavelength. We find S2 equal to 1.18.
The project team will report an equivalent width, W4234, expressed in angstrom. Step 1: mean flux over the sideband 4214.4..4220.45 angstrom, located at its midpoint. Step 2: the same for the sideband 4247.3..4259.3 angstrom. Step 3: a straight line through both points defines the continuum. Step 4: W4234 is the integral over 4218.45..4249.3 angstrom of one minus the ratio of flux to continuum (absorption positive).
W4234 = 3.0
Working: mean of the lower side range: 12.8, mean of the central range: 12.4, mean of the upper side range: 14.9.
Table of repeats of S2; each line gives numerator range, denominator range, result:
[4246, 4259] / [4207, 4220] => 1.20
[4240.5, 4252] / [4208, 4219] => 1.17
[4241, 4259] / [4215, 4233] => 1.24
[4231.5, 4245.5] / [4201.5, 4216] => 1.13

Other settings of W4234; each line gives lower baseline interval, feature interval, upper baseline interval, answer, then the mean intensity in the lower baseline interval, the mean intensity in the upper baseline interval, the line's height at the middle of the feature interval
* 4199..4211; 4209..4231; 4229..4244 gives 1.0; 12.2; 12.8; 12.5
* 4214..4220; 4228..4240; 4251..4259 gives 1.7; 12.7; 15.3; 13.9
